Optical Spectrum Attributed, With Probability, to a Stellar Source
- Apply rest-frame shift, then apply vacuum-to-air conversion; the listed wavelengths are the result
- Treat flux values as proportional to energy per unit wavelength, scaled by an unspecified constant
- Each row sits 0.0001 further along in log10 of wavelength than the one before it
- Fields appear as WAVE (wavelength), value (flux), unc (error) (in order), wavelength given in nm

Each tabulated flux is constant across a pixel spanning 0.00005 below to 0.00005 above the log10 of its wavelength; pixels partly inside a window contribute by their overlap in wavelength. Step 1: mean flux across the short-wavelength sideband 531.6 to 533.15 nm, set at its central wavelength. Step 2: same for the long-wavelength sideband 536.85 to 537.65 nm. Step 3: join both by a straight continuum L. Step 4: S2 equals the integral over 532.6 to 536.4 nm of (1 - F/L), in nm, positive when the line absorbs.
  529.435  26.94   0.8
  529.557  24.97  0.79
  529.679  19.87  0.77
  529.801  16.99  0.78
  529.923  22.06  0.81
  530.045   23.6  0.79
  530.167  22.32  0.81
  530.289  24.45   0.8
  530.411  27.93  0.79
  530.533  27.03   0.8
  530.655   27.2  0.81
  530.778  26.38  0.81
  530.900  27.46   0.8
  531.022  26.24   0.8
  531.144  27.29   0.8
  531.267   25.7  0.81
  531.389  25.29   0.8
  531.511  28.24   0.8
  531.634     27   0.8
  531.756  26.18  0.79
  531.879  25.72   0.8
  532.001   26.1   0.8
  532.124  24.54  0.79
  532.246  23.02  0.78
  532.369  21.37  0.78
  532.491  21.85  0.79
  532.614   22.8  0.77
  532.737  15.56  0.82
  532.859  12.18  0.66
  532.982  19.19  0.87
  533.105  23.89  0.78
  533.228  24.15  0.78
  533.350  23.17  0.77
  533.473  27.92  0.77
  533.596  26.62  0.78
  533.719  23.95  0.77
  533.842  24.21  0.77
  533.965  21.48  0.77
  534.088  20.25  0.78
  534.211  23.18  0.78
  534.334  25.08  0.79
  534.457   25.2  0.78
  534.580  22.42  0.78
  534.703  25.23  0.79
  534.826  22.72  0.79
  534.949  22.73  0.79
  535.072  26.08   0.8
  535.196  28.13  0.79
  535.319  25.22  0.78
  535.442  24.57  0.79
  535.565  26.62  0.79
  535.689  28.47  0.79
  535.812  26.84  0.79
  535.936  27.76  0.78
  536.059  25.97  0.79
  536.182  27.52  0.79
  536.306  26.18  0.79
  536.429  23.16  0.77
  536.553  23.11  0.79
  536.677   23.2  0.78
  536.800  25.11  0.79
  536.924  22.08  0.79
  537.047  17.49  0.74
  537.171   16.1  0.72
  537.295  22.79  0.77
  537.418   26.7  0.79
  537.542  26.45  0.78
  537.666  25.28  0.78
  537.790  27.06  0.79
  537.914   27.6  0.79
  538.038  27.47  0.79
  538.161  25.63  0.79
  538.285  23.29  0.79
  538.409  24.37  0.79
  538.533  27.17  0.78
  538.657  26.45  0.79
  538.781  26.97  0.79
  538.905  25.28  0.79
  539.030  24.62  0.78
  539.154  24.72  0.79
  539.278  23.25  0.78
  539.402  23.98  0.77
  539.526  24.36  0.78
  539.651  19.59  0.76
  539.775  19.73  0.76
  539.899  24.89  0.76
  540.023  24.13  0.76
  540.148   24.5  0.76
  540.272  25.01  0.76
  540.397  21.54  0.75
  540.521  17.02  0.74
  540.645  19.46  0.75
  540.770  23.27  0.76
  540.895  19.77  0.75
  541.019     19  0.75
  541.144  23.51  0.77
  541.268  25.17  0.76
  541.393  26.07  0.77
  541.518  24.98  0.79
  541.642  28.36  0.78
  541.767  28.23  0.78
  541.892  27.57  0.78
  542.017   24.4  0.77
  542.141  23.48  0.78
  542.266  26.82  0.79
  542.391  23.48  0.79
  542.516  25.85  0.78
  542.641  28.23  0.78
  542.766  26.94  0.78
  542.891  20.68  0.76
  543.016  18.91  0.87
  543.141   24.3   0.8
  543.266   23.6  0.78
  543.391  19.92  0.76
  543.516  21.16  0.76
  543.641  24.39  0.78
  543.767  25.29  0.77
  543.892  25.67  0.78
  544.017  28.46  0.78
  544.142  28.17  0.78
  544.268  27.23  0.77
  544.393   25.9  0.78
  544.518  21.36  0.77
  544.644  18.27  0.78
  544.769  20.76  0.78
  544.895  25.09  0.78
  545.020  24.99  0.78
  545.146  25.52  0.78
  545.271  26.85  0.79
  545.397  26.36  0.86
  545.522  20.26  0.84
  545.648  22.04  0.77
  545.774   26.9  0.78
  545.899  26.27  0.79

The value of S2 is -0.32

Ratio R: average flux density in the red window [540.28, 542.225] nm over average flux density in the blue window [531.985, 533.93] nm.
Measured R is 1.0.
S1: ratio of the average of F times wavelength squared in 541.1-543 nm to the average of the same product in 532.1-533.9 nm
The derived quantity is 1.2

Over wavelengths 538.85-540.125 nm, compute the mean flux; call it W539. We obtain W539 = 23.5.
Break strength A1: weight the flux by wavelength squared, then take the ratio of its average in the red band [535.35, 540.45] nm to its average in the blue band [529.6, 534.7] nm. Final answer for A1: 1.1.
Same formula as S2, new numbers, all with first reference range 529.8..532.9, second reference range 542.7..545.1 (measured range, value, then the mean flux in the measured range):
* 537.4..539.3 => -0.145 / 25.8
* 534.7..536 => -0.097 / 25.9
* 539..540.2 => 0.029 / 23.3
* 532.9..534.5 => 0.039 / 23.5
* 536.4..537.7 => 0.066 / 22.8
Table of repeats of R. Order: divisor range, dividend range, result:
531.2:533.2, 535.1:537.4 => 1.06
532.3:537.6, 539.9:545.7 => 1.02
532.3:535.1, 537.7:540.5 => 1.08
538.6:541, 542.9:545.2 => 1.03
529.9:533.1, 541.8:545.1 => 1.01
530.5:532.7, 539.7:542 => 0.92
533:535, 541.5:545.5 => 1.04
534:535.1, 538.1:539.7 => 1.05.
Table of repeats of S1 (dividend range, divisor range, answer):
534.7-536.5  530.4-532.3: 1.00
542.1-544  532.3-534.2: 1.14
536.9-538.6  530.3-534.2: 1.03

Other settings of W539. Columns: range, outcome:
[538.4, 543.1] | 24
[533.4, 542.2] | 24.3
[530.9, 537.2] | 24.1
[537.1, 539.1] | 25.2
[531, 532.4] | 25.6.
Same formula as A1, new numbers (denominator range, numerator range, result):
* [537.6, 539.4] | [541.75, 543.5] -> 0.96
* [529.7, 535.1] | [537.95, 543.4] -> 1.04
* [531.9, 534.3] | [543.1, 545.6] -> 1.12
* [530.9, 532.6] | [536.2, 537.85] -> 0.95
